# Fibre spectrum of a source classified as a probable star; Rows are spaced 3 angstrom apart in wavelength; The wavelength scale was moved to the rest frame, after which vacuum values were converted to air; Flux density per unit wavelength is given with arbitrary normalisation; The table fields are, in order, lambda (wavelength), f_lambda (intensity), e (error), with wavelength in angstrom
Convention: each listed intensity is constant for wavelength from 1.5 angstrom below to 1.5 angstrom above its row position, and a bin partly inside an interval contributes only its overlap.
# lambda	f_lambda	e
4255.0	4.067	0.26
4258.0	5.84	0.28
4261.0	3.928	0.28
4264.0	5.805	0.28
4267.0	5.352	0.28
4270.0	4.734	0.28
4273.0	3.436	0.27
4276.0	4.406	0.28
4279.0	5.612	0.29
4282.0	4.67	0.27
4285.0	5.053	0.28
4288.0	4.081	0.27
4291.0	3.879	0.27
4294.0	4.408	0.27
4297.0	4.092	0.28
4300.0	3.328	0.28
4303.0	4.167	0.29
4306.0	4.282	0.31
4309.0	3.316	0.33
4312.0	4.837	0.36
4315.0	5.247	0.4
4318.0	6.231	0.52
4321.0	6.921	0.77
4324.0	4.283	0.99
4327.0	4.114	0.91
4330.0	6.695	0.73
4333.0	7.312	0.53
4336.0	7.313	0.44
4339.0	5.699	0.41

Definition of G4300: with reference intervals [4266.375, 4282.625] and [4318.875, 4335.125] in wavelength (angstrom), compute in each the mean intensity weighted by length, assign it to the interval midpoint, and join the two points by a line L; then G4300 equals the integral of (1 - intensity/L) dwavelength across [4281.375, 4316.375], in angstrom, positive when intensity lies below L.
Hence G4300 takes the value 6.5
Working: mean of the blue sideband 4.67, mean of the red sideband 5.93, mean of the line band 4.27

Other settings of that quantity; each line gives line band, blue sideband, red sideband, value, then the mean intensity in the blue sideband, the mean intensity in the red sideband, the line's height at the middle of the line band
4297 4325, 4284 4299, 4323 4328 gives -3.3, 4.25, 4.2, 4.22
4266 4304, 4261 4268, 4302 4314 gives 2.9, 5.24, 4.2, 4.75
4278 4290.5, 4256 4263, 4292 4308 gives -1.1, 4.89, 4.03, 4.36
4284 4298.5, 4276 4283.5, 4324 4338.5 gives 2.7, 4.99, 6.1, 5.24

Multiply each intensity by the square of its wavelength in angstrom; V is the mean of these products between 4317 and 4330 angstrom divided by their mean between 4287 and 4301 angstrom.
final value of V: 1.4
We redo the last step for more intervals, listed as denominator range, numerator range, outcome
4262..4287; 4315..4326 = 1.19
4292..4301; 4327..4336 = 1.68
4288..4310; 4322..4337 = 1.52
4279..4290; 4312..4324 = 1.24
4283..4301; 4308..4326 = 1.25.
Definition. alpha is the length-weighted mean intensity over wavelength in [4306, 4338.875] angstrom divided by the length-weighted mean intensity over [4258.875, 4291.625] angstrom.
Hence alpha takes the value 1.2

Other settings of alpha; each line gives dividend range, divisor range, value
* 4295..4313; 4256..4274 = 0.82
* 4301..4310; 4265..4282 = 0.83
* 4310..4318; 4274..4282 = 1.06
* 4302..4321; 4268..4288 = 1.05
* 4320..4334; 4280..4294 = 1.29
